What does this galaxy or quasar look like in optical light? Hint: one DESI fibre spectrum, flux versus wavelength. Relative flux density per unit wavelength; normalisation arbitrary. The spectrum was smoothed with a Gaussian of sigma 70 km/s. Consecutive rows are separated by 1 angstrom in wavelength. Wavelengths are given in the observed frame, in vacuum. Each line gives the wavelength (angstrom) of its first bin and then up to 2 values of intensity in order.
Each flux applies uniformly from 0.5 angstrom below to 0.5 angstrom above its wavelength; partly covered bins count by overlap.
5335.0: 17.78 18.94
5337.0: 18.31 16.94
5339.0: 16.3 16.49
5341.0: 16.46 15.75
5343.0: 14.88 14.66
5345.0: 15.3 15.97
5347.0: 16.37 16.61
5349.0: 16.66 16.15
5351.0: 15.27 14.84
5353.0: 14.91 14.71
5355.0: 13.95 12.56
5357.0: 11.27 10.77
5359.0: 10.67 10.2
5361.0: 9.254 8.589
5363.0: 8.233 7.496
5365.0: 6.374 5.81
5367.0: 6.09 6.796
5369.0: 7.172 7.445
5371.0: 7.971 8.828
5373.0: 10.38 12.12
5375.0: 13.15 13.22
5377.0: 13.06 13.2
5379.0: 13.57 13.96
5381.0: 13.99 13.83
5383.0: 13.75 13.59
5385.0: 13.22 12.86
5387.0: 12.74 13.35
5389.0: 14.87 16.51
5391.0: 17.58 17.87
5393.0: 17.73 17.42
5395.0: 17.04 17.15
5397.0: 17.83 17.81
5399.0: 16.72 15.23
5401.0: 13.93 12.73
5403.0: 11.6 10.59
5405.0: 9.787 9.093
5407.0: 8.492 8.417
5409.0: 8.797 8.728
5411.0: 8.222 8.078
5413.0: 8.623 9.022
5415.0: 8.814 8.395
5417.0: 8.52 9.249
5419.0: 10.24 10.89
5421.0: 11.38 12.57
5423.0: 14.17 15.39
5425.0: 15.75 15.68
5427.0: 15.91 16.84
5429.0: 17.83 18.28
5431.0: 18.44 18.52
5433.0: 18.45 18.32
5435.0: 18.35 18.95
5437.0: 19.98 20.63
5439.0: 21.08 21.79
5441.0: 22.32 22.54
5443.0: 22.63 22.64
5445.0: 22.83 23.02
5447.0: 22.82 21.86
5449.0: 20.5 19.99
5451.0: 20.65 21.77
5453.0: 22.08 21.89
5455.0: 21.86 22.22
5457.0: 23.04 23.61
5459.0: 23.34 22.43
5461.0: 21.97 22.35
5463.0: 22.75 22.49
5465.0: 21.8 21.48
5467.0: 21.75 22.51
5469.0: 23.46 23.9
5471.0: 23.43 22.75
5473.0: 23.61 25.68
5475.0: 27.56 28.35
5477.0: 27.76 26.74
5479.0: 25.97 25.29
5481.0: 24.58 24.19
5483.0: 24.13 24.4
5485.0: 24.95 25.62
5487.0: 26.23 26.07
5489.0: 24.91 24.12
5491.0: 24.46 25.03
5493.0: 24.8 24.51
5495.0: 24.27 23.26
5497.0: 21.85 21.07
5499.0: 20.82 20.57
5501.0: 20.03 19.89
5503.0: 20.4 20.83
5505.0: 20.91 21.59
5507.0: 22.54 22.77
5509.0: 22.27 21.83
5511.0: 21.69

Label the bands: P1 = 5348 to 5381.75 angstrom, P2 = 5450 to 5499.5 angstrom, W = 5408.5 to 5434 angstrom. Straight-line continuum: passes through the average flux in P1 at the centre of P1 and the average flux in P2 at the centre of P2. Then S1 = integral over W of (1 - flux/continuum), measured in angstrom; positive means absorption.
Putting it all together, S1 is 7.3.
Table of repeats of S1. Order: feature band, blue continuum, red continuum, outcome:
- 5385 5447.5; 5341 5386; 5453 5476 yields 9.6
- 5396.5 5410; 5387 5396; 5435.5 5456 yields 4.0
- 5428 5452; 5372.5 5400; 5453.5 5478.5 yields 0.3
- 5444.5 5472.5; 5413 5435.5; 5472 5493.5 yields -2.4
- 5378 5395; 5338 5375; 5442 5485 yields 0.5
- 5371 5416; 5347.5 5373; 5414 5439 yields 0.0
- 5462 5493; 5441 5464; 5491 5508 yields -3.3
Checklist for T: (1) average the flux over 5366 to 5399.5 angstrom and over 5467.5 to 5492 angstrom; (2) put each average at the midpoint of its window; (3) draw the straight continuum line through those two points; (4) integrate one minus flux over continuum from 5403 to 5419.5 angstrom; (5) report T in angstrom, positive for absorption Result 7.6 angstrom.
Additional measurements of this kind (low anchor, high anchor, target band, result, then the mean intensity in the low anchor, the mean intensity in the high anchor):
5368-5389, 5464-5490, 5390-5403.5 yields -1.8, 12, 24.6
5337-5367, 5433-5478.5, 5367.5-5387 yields 4.8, 13.2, 22.5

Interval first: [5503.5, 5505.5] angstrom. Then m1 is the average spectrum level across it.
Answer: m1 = 20.9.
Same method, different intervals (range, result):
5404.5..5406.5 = 9.44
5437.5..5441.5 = 21.5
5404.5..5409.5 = 8.92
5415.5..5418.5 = 8.72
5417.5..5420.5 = 10.1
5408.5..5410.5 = 8.76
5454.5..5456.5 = 22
